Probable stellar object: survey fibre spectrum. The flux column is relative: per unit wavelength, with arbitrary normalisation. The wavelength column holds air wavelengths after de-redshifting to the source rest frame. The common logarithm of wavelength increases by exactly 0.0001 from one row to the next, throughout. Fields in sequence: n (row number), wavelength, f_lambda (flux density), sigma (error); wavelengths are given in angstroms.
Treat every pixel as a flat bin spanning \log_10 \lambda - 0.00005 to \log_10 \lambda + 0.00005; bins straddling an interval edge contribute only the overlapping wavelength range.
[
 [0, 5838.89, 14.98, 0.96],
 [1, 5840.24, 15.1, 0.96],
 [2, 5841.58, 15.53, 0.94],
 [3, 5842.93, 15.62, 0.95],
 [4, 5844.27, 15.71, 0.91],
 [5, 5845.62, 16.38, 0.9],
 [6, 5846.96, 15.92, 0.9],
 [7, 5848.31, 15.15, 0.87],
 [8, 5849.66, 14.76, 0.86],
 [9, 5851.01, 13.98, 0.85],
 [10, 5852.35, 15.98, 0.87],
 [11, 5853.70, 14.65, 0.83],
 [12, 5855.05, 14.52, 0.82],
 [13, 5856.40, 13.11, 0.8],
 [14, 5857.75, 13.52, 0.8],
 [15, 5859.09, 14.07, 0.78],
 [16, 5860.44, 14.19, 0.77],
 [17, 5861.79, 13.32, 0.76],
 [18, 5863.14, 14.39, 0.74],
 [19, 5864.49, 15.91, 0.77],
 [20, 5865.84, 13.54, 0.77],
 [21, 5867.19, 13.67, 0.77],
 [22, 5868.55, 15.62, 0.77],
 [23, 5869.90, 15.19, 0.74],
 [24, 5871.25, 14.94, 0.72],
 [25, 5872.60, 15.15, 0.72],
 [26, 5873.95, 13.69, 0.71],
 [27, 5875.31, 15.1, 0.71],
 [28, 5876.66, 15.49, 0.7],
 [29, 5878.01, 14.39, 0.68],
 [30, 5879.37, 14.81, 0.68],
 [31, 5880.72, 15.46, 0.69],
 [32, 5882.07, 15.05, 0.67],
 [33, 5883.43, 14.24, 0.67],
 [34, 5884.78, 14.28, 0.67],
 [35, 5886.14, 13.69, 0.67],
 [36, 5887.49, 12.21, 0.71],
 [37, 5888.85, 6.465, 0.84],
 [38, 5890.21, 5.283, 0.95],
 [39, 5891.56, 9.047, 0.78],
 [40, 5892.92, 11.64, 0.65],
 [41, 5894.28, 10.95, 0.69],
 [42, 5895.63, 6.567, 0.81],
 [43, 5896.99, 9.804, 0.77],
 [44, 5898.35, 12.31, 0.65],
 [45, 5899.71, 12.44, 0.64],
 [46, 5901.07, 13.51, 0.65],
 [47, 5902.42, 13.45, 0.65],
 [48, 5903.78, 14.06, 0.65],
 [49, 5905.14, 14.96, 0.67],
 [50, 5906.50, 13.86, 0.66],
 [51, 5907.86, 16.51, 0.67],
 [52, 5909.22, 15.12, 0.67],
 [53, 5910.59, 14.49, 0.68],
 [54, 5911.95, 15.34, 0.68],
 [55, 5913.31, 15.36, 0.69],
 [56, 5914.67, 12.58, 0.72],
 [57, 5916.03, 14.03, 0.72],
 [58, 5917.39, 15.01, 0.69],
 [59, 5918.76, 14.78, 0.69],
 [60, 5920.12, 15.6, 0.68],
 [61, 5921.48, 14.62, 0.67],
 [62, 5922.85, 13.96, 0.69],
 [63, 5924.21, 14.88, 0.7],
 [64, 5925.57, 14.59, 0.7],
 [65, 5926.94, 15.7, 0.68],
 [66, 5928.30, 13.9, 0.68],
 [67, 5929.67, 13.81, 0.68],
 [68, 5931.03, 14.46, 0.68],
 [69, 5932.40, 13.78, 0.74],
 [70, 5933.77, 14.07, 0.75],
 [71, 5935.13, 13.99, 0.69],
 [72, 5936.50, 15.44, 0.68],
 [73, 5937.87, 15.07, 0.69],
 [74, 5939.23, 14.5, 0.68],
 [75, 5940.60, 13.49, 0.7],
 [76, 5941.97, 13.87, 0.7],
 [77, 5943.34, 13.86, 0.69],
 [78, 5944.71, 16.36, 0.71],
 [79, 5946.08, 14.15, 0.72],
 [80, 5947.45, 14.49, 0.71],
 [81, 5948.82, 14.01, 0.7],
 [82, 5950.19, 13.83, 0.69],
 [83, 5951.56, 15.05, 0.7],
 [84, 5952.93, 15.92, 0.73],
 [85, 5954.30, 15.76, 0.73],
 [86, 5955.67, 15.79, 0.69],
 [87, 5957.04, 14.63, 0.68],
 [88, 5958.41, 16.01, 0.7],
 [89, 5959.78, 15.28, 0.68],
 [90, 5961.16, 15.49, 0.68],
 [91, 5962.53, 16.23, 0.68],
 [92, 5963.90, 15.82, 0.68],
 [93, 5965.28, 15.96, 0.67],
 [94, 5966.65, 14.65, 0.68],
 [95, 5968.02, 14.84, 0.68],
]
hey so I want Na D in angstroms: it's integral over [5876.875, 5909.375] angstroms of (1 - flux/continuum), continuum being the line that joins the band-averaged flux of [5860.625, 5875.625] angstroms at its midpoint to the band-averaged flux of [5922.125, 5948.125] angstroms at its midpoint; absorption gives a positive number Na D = 4.5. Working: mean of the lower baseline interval 14.6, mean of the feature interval 12.5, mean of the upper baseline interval 14.4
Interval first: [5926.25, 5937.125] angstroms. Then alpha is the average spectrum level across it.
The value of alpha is 14.4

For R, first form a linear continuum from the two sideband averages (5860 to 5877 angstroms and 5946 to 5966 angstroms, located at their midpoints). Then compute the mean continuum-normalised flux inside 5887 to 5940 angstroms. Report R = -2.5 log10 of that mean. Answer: 0.13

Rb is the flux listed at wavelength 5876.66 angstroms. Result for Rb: 15.49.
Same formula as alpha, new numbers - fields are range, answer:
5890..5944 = 13.6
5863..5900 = 12.9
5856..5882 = 14.5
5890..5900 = 9.86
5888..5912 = 11.9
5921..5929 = 14.6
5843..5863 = 14.7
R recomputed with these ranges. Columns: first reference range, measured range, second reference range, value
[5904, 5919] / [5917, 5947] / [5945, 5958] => 0.02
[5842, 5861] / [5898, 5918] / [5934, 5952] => 0.03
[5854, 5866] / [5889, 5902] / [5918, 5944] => 0.38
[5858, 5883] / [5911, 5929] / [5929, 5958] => 0.00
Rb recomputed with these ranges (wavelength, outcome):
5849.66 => 14.76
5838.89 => 14.98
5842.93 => 15.62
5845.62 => 16.38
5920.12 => 15.6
